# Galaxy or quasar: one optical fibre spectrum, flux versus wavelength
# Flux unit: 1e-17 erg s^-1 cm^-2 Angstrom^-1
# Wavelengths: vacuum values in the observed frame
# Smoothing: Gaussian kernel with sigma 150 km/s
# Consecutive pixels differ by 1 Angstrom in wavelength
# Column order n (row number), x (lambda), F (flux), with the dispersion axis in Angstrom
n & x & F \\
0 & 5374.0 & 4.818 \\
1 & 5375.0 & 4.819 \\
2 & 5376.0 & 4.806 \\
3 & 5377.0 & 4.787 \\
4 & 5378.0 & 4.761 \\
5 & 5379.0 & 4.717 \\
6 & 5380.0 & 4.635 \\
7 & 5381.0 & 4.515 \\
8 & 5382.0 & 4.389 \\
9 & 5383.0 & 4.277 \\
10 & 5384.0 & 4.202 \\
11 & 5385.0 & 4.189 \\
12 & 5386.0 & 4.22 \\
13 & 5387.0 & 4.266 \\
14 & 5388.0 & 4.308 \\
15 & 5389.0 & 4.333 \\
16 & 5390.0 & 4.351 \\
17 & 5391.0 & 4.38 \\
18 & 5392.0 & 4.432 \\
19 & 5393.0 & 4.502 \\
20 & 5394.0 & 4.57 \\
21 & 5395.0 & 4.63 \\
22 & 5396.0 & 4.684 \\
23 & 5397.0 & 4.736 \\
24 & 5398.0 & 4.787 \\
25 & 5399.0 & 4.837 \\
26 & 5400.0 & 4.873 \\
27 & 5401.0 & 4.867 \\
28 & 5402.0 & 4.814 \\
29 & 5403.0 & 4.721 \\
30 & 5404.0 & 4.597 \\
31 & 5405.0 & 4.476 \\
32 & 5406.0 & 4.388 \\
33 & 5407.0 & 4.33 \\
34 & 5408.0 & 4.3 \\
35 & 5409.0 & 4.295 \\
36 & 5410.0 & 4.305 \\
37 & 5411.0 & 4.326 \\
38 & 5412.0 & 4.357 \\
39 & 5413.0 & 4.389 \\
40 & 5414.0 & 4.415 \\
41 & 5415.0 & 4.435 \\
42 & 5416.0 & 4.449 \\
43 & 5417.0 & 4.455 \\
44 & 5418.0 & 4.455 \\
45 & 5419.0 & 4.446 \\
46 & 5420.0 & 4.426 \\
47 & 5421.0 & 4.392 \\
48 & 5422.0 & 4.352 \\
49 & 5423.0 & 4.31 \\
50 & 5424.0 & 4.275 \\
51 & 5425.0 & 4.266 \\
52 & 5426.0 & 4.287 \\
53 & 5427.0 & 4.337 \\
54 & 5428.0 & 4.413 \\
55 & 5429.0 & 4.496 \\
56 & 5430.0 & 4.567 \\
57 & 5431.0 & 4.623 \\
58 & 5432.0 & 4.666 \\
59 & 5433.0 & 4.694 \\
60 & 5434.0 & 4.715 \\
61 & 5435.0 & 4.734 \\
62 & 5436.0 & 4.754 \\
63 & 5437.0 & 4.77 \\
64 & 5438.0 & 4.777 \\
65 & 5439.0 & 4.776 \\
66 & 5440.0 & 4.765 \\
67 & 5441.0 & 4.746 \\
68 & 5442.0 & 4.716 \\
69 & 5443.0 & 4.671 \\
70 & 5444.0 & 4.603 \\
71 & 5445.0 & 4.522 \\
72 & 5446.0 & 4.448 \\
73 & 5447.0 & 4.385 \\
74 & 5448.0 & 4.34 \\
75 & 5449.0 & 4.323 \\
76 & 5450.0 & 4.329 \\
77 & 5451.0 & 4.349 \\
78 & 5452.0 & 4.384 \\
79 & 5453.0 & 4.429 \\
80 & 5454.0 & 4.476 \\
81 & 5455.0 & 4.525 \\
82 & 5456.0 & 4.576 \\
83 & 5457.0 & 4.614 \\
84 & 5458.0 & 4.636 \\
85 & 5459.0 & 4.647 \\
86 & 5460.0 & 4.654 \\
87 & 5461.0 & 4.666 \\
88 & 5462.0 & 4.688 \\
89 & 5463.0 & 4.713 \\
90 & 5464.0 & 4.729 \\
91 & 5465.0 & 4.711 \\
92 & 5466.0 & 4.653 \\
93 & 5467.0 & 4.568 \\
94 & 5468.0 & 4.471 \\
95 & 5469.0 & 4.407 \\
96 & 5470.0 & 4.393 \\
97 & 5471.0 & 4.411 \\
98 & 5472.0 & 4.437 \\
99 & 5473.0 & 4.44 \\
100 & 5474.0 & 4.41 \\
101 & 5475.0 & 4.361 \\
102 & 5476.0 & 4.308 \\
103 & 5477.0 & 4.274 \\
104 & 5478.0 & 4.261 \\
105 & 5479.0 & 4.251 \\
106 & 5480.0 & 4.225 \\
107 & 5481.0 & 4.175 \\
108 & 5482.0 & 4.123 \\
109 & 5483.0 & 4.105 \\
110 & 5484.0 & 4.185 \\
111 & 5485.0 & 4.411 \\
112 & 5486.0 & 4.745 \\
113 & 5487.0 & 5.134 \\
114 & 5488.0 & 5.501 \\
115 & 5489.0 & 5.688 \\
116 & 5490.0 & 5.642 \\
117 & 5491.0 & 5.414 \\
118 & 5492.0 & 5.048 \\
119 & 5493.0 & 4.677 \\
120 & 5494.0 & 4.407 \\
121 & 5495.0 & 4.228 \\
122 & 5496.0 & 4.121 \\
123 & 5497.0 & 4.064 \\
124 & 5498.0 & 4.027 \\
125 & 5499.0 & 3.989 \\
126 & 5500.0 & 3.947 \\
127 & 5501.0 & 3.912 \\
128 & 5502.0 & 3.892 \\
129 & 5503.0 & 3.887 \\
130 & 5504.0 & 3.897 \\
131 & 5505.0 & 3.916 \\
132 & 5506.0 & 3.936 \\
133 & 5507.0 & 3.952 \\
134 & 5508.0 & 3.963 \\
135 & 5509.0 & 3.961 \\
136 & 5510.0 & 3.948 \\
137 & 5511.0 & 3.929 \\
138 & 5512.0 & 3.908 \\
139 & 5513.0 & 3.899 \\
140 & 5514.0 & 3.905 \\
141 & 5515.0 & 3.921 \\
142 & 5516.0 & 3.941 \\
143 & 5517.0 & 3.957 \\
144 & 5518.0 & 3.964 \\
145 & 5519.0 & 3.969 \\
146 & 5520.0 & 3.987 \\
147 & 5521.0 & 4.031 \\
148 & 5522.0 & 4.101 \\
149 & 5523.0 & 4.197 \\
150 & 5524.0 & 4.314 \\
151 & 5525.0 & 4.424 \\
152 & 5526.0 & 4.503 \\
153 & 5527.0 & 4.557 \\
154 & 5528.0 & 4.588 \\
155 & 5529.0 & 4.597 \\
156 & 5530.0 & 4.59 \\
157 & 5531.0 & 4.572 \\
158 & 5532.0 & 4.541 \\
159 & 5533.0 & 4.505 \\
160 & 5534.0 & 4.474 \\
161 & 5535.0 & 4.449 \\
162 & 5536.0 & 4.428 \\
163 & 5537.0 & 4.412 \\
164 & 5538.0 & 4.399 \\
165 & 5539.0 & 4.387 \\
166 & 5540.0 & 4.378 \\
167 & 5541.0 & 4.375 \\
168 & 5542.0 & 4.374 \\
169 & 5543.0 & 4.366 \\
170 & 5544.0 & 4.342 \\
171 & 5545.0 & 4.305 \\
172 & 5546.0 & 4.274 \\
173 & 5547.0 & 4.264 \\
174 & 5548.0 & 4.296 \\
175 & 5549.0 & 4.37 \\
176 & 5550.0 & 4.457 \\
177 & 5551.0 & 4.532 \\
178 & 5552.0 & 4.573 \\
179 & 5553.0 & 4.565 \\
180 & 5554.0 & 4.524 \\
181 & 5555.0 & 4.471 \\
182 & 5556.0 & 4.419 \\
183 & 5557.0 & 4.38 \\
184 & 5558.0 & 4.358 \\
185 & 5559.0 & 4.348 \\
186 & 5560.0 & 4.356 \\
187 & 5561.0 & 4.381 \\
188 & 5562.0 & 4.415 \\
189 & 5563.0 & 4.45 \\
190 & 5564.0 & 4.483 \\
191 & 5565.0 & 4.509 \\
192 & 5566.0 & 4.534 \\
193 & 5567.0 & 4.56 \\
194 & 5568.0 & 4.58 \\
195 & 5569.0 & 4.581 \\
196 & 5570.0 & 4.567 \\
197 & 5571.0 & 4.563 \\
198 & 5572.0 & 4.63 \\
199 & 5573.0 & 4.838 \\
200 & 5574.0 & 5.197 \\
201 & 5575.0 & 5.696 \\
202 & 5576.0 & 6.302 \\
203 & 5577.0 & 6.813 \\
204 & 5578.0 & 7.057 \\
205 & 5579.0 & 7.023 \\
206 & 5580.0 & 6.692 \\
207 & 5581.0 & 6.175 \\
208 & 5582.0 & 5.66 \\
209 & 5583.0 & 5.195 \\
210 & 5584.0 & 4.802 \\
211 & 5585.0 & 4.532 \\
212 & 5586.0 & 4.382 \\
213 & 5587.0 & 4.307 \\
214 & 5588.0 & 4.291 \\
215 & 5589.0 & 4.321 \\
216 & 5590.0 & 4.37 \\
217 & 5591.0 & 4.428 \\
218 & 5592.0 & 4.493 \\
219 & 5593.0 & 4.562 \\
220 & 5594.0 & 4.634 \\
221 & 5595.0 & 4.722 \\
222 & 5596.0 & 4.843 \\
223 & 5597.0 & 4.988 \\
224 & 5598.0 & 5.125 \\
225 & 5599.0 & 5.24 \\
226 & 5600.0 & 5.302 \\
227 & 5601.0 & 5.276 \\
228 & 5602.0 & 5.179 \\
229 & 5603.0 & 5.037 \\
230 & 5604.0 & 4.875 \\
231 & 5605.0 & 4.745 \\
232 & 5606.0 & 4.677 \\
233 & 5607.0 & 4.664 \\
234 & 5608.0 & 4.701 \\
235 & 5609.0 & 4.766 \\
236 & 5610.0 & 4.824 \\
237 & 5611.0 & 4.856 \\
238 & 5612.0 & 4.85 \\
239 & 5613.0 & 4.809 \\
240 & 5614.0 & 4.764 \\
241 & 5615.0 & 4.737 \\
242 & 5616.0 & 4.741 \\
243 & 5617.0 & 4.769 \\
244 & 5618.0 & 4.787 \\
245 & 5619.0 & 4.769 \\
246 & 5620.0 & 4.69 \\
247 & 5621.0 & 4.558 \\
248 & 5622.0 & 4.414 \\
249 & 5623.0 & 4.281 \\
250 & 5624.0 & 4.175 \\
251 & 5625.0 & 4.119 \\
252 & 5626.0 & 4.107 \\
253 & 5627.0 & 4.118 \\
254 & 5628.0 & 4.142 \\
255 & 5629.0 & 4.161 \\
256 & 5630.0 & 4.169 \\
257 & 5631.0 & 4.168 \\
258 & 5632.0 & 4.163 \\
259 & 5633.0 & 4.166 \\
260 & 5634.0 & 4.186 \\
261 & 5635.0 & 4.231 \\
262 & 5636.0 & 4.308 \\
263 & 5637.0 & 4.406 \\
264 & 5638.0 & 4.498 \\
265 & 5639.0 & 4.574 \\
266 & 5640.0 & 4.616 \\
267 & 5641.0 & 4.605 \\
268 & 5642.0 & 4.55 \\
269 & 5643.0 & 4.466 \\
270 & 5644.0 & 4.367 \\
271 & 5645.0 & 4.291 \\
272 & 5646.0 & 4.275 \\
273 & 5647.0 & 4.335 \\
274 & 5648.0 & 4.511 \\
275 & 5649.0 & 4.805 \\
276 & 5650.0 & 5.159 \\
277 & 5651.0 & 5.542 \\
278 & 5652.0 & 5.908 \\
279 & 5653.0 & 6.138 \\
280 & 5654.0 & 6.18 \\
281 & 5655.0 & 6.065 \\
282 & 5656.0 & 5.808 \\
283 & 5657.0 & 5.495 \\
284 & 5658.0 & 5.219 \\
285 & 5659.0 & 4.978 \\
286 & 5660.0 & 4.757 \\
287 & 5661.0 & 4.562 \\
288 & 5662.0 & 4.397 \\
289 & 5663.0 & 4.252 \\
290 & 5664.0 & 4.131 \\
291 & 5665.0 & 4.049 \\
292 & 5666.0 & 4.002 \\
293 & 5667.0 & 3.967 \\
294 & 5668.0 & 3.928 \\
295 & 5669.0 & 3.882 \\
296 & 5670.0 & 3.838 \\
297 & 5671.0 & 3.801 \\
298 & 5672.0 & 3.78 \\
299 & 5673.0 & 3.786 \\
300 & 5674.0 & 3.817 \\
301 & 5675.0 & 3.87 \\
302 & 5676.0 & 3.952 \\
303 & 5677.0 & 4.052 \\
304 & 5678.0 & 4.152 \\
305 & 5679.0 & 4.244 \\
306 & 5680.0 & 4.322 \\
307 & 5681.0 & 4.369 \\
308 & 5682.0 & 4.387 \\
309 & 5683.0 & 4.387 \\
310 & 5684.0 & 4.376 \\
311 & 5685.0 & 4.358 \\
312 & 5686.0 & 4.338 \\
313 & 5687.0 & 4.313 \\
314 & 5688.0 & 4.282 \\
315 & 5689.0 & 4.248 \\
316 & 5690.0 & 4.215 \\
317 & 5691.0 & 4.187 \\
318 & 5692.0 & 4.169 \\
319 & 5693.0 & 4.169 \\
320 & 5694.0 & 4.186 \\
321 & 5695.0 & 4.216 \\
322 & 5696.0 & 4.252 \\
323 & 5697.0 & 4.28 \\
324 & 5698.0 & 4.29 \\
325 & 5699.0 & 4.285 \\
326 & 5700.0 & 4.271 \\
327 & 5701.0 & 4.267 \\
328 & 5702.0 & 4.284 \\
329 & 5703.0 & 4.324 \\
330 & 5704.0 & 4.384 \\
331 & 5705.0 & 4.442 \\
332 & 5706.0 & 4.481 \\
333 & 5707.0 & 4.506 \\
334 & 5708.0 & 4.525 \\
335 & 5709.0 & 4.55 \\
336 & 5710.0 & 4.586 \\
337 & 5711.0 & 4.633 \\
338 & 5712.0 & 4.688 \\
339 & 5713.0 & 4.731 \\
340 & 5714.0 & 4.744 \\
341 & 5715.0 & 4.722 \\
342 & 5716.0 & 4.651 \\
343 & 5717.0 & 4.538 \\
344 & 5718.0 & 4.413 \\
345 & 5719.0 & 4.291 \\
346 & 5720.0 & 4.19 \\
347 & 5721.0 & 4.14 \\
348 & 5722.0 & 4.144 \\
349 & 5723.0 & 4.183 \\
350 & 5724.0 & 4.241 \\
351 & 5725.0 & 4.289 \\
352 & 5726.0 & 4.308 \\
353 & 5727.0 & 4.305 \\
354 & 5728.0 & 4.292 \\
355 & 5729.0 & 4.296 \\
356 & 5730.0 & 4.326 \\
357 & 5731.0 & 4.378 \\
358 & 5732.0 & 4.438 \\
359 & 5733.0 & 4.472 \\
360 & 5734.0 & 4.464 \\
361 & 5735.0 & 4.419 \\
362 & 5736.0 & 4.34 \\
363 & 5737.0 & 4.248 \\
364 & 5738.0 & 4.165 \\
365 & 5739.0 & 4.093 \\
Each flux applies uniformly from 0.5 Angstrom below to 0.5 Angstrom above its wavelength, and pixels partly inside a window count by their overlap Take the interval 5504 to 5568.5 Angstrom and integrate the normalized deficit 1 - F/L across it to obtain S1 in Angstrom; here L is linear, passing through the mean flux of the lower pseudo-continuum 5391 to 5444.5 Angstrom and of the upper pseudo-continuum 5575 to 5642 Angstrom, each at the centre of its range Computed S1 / 5.61 Angstrom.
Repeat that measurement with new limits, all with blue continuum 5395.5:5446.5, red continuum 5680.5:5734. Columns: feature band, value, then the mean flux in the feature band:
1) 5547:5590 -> -4.05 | 4.87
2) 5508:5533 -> 1.68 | 4.18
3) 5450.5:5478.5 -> 0.07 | 4.51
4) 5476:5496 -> -0.58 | 4.64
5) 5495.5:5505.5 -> 1.18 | 3.97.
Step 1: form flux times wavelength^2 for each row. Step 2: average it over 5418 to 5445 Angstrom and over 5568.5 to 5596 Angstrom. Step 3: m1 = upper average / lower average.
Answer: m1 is 1.19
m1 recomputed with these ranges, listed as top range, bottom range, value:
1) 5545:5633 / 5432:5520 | 1.12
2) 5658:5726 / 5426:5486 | 1.04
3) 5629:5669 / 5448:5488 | 1.11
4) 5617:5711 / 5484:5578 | 1.04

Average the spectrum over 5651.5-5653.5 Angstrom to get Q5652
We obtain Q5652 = 6.02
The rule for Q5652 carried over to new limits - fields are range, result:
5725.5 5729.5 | 4.3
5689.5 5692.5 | 4.19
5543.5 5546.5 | 4.31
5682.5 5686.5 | 4.36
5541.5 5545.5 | 4.35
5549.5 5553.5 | 4.53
